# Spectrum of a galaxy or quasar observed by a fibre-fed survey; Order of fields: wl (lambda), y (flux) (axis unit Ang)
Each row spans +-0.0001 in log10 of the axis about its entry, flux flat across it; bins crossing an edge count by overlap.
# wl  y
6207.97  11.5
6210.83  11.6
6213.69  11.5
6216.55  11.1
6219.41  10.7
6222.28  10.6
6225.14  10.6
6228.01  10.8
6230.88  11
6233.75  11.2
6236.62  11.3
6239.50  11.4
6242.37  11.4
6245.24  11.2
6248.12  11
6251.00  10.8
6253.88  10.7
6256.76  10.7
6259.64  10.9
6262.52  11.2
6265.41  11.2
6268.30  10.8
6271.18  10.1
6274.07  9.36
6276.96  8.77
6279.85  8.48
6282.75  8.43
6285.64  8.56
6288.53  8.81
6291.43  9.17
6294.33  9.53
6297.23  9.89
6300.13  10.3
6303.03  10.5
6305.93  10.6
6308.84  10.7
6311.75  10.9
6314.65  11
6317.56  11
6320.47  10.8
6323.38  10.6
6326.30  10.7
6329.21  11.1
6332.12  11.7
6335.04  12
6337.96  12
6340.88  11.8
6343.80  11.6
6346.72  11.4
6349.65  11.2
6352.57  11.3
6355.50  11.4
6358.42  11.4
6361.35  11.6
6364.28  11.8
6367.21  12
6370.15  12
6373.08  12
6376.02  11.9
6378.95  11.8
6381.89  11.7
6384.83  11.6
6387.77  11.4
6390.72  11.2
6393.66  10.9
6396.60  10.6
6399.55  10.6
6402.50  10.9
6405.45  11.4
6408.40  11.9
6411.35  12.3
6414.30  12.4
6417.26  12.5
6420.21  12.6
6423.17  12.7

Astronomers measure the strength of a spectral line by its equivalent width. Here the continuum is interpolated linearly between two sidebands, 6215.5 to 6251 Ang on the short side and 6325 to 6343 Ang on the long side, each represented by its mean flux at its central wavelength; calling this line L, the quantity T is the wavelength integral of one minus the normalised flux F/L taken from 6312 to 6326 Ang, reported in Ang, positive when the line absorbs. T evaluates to 0.78 Ang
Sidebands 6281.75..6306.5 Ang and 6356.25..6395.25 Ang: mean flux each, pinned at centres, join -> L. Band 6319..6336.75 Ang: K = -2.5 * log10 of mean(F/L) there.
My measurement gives -0.08 mag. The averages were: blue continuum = 9.52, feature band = 11.2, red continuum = 11.6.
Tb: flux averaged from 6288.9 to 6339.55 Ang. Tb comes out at 10.7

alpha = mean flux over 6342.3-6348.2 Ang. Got 11.5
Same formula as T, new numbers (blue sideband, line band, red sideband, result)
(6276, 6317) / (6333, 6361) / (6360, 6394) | -1.6 Ang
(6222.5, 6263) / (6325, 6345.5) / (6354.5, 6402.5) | -0.4 Ang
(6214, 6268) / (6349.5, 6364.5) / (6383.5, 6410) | -0.4 Ang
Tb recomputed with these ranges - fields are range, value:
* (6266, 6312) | 9.68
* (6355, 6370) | 11.7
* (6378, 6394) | 11.5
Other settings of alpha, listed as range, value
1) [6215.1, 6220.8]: 10.9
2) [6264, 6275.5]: 10.4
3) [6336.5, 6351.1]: 11.6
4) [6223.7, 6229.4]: 10.7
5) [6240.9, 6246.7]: 11.3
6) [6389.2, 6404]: 10.8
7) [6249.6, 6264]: 10.9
